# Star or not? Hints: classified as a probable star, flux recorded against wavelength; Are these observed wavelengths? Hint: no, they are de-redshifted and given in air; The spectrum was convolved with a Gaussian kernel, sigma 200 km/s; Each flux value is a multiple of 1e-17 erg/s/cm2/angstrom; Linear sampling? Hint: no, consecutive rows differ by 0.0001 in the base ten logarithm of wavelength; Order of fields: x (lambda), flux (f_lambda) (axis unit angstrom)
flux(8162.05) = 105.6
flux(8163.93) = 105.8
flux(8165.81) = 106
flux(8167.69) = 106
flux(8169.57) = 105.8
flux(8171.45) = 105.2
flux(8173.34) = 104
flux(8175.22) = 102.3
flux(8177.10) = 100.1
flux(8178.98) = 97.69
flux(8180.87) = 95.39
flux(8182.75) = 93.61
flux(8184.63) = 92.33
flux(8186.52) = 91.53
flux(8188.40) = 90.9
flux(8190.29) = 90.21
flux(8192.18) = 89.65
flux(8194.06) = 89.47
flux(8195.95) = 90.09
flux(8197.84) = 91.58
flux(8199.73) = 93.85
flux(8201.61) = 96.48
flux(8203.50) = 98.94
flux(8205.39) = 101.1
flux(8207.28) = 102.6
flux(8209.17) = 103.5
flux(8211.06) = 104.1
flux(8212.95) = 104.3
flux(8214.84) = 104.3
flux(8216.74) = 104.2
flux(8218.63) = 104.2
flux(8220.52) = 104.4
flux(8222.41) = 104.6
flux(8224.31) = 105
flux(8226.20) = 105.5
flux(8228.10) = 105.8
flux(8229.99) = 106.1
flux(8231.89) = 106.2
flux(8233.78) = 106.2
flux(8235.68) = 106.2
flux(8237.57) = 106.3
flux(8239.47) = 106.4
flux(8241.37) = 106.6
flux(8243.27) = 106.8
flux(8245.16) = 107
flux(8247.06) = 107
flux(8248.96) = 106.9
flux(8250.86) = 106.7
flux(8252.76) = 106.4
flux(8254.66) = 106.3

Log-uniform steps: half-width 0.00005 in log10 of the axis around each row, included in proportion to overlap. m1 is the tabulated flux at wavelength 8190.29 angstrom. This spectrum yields 90.21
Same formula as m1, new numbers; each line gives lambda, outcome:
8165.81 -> 106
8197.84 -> 91.58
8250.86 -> 106.7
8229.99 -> 106.1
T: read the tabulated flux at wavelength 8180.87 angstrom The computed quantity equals 95.39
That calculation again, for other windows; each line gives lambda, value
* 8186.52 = 91.53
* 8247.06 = 107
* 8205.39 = 101.1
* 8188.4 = 90.9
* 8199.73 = 93.85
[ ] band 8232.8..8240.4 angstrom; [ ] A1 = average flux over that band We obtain 106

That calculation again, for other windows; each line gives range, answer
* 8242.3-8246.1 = 107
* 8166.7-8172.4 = 106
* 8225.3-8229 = 105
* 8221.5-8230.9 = 105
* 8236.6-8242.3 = 106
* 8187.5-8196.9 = 90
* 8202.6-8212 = 102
